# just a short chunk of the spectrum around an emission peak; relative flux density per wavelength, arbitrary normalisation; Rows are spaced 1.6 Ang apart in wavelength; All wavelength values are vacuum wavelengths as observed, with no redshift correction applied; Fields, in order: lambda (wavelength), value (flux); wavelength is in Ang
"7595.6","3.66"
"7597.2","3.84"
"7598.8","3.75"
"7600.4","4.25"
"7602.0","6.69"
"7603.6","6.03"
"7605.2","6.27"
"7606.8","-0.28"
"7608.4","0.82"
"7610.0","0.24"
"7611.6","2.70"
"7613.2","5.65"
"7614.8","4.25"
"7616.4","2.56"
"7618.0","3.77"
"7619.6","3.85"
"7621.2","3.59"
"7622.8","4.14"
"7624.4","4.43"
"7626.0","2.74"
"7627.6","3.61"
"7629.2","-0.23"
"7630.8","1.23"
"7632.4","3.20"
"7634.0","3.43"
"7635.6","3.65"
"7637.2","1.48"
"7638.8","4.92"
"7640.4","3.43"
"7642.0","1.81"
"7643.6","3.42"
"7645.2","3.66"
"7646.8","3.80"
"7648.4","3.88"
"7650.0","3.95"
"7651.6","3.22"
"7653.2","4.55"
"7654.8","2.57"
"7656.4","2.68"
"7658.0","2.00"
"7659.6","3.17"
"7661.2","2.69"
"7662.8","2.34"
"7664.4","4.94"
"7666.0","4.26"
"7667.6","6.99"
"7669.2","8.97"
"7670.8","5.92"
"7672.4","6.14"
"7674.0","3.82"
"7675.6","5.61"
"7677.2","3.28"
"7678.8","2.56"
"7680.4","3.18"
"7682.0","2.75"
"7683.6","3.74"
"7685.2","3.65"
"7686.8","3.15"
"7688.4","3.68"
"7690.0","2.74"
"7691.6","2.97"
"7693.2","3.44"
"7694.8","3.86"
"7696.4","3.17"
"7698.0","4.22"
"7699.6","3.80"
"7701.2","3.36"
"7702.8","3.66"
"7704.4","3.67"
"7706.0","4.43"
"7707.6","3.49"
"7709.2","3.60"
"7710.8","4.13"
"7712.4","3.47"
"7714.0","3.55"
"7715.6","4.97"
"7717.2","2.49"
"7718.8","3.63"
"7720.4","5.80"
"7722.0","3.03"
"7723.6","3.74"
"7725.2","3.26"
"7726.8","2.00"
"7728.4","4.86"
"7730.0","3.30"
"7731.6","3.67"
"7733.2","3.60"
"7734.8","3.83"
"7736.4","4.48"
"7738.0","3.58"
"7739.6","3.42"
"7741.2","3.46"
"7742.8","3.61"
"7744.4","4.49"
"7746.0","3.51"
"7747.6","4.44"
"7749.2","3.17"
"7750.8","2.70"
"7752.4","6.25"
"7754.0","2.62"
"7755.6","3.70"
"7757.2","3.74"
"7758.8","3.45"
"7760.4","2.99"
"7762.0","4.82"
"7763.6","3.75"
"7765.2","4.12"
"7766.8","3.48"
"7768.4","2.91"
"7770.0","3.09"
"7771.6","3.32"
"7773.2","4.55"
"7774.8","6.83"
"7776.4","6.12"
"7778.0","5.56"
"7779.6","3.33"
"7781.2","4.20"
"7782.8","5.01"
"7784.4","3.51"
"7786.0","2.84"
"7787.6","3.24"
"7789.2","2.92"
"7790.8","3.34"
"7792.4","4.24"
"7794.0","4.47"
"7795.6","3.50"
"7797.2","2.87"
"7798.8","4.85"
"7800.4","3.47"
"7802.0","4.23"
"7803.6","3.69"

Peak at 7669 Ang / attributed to H-beta 4861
